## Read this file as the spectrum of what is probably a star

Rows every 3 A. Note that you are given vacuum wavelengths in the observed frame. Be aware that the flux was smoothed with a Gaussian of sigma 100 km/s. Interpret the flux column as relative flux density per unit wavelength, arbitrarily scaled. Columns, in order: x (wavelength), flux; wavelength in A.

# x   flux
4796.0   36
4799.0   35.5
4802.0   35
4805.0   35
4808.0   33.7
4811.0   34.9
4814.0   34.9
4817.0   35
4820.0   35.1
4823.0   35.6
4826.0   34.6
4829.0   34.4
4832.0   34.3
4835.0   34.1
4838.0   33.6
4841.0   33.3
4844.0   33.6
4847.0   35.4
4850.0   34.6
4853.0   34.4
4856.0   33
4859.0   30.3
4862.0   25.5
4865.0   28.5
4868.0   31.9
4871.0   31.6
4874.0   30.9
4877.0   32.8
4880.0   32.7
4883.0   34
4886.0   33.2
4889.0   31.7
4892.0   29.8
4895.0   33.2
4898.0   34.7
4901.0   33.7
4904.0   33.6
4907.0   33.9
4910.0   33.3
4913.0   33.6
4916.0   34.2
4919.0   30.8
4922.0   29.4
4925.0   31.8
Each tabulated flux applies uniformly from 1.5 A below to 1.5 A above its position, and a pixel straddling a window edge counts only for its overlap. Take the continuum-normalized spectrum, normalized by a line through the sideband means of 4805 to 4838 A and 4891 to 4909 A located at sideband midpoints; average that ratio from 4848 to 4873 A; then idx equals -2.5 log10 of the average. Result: 0.09 mag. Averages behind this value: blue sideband 34.6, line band 31.3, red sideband 33.2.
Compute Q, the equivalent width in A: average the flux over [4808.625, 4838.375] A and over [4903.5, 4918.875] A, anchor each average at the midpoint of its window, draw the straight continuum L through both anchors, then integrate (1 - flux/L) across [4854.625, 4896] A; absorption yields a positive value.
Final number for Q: 3.2 A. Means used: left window 34.7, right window 33.5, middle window 31.3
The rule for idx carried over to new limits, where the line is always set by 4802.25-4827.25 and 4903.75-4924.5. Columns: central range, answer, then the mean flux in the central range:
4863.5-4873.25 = 0.10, 30.7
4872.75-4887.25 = 0.02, 32.7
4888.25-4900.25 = 0.02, 32.5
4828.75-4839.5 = 0.01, 34.1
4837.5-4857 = 0.00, 34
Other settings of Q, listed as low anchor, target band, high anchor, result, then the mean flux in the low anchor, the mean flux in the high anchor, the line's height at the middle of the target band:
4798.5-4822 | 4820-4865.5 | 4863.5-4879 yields -0.3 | 34.9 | 31.2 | 32.9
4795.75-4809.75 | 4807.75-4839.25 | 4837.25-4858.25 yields -0.1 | 35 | 33.9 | 34.5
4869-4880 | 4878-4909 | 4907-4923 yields -0.8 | 31.9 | 32.5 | 32.2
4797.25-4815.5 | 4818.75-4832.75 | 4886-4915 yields -0.1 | 34.8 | 33.1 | 34.5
